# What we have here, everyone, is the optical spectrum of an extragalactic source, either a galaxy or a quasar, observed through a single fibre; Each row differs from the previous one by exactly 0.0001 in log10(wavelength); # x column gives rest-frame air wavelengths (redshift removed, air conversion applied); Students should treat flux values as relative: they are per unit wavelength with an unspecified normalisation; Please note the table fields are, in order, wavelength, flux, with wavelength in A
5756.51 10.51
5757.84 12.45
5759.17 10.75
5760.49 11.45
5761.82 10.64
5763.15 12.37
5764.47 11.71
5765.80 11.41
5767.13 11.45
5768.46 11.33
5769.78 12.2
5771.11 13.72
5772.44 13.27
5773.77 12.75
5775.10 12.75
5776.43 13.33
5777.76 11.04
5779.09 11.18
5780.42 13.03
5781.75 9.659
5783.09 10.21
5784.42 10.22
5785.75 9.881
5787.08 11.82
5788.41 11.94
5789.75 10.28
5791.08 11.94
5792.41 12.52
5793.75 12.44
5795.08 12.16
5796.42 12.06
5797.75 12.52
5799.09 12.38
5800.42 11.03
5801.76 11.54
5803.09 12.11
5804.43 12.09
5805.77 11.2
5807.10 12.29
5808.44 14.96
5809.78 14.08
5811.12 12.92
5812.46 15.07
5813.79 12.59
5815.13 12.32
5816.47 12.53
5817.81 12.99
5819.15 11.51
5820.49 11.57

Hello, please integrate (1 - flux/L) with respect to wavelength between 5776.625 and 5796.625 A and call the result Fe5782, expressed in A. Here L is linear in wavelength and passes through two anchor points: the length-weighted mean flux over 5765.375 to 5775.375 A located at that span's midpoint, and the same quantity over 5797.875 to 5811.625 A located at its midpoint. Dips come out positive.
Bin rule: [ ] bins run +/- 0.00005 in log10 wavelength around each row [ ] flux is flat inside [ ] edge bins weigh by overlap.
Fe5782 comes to 1.6 A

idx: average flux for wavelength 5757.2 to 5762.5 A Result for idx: 11.3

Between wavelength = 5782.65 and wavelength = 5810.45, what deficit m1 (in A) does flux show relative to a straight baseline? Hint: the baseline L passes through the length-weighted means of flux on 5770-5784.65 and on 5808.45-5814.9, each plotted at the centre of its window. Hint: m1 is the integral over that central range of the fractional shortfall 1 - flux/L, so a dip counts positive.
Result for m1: 2.3 A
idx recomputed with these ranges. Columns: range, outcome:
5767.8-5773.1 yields 12.6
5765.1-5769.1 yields 11.4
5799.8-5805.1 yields 11.7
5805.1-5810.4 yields 13.1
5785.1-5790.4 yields 11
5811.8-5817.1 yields 13.1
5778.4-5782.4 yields 11.3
